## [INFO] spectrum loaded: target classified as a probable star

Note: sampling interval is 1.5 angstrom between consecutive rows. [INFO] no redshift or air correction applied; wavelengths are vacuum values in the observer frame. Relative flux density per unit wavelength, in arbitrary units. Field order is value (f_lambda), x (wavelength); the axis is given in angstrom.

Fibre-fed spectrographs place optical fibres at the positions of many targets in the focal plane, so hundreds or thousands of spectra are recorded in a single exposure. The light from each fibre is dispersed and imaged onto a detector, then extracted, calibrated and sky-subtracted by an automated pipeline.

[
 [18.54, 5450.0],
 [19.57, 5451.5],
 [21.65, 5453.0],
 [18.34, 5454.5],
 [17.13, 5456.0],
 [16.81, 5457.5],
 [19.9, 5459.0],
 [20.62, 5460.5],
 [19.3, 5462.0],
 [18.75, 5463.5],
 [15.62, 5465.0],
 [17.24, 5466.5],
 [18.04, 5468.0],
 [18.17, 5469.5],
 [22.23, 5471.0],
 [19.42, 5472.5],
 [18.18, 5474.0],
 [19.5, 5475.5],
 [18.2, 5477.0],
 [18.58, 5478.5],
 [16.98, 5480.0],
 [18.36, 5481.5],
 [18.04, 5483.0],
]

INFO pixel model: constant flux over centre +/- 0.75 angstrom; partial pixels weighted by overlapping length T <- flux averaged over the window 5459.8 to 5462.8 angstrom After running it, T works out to 19.9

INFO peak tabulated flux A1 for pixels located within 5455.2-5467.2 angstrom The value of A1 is 20.62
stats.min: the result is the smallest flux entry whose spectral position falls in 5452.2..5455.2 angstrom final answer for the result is 18.34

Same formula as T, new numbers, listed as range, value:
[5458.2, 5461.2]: 20.2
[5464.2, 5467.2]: 16.5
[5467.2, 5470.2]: 18.1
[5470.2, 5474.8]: 19.9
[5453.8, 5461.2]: 18.5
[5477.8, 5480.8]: 17.8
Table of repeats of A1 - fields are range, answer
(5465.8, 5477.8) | 22.23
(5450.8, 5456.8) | 21.65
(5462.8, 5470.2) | 18.75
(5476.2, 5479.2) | 18.58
